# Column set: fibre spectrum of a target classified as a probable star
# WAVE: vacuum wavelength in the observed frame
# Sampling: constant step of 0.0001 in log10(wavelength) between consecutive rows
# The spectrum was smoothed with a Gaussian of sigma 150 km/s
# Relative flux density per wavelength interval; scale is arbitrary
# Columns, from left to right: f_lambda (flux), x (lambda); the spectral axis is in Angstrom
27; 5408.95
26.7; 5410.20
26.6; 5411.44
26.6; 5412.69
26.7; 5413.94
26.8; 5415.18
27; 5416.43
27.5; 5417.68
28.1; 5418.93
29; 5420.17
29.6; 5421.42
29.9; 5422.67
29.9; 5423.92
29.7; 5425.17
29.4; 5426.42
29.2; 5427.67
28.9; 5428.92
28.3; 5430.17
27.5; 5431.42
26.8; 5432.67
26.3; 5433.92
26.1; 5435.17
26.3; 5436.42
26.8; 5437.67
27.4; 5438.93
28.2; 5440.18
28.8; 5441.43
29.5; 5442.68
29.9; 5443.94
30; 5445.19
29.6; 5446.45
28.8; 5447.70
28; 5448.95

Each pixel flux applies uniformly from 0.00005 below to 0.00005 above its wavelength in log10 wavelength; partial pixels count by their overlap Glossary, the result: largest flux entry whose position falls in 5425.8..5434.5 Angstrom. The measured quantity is 29.4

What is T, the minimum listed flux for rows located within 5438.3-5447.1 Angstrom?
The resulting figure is 27.4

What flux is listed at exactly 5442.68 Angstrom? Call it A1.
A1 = 29.5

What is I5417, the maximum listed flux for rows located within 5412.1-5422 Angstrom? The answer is 29.6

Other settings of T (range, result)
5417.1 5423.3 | 27.5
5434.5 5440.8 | 26.1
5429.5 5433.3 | 26.8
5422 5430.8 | 28.3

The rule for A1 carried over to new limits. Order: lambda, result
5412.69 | 26.6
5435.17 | 26.1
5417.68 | 27.5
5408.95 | 27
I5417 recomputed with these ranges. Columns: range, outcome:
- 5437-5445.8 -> 30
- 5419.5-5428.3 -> 29.9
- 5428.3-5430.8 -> 28.9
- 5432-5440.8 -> 28.2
